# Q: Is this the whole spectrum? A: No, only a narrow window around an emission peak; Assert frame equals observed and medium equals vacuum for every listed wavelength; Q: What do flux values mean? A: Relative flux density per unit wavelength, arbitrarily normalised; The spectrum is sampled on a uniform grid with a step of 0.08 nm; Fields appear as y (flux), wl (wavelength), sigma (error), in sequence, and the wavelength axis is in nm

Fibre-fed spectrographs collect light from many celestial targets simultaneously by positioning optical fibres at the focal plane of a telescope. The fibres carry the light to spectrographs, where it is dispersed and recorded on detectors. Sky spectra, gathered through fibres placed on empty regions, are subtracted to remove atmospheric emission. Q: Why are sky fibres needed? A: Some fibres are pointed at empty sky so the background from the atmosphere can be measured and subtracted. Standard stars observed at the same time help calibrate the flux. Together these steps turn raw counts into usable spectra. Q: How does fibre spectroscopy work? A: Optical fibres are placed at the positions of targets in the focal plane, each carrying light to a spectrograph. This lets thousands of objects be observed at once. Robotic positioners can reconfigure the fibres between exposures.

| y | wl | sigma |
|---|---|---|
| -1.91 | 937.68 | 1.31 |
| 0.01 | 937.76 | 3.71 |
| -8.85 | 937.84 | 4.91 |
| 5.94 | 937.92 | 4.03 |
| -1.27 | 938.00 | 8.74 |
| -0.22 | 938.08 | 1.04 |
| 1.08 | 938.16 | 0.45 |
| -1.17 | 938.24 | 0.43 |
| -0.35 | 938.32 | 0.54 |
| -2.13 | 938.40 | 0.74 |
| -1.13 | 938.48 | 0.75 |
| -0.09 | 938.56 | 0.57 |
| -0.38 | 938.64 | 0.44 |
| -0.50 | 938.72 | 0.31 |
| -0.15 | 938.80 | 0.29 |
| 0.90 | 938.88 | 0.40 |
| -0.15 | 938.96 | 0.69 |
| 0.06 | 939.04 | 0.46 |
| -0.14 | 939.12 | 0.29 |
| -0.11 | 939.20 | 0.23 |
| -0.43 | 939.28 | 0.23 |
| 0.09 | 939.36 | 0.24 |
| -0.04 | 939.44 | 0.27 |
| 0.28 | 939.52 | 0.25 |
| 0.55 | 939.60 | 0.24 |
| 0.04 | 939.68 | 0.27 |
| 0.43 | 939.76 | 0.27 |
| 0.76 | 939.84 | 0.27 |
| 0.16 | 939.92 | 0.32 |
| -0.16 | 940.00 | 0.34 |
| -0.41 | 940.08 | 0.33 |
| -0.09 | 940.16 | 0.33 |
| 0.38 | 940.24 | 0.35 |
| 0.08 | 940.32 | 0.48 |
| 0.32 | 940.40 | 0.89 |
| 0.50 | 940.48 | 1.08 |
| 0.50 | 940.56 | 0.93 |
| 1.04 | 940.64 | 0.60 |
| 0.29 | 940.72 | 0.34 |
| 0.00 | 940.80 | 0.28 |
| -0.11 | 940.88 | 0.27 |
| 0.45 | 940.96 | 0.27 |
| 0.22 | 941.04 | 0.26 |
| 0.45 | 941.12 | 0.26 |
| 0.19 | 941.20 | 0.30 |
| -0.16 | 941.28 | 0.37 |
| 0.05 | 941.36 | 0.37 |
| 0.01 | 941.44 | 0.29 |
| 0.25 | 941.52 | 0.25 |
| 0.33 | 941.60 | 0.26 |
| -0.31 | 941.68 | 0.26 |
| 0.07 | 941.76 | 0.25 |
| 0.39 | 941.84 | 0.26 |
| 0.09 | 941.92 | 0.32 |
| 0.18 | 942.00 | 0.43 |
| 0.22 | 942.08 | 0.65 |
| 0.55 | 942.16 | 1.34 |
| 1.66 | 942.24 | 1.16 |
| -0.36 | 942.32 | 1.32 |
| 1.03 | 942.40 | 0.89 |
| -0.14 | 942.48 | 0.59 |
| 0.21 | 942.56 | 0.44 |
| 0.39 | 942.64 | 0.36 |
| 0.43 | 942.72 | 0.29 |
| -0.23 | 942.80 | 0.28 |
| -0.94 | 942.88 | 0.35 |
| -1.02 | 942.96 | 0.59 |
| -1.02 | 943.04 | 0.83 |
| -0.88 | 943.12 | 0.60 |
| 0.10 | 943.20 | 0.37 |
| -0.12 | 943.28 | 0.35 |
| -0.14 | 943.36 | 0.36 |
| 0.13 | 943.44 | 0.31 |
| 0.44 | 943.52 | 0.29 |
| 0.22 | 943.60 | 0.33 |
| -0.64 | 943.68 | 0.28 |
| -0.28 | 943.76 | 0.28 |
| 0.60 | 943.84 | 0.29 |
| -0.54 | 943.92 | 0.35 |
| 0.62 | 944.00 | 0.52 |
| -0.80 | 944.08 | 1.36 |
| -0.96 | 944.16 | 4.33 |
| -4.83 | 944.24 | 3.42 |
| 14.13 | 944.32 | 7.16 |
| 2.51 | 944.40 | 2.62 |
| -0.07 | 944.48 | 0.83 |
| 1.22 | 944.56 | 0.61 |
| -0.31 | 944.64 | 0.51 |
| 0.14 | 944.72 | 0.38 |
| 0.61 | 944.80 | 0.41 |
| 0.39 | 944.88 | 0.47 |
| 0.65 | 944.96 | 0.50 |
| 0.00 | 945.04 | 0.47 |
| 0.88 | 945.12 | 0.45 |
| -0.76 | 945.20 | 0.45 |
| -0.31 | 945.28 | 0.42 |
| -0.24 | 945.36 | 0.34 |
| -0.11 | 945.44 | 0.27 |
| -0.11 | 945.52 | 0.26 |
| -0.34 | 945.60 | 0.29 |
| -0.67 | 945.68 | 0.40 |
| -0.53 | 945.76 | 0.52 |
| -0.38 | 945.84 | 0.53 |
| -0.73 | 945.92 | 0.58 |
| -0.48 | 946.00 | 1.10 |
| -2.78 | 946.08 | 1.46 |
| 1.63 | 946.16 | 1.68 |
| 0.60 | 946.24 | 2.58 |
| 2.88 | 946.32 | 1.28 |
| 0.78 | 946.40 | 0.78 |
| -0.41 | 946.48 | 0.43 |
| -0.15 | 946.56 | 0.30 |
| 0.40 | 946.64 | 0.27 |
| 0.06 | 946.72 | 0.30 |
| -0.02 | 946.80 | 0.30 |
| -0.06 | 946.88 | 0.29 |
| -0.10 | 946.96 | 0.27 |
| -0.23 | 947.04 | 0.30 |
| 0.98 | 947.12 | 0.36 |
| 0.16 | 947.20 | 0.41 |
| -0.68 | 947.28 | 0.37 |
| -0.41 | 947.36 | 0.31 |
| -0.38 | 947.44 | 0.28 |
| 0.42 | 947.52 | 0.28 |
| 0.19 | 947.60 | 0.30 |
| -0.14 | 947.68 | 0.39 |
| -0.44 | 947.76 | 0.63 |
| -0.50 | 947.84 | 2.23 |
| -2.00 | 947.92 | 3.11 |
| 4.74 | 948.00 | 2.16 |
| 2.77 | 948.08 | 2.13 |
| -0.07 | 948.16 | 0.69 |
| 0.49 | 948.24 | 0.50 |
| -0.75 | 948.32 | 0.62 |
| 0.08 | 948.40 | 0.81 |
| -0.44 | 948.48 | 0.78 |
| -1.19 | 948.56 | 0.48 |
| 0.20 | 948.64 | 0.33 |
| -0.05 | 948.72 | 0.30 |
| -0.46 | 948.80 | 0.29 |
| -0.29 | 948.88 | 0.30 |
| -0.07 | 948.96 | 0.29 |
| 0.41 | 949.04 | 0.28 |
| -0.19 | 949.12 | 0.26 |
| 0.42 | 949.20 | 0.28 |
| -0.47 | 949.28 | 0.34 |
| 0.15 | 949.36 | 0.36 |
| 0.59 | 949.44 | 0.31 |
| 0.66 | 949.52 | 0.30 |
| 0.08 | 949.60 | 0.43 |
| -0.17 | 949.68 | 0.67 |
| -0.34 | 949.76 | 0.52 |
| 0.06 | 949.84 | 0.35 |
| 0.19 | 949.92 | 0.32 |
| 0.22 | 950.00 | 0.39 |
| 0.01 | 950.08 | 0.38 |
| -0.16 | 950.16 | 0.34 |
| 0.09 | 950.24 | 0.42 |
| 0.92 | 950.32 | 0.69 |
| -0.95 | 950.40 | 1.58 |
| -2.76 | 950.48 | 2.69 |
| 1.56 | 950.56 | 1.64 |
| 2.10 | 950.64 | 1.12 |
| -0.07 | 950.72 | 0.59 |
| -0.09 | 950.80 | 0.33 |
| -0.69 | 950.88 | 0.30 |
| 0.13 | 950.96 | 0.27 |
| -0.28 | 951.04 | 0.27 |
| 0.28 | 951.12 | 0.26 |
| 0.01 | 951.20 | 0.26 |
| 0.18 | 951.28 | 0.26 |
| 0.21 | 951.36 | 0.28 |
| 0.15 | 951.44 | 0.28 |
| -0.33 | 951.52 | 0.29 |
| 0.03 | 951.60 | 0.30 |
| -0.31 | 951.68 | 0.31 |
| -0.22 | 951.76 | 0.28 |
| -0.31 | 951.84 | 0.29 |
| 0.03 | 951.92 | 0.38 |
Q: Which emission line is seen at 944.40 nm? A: H-gamma 4340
